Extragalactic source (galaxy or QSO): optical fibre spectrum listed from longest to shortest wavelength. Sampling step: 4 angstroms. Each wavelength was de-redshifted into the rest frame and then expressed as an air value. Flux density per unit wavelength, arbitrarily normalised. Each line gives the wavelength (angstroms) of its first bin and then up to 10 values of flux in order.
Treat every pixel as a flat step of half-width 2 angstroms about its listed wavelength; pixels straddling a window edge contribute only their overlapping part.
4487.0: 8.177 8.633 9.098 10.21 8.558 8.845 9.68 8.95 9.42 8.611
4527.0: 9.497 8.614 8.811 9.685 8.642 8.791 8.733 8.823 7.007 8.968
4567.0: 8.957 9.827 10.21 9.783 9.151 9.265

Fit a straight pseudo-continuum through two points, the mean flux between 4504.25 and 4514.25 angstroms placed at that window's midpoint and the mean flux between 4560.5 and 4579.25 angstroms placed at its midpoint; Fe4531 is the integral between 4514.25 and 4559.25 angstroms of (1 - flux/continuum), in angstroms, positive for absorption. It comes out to 2.11 angstroms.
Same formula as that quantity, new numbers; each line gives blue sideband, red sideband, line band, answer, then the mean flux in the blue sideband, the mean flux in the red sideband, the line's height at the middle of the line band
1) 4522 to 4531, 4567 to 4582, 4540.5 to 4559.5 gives 1.7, 9.01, 9.76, 9.37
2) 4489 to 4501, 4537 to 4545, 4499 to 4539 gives 0.6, 9.31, 9.16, 9.24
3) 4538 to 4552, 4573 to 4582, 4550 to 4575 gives 1.6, 8.93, 9.9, 9.45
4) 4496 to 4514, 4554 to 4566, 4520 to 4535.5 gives -0.1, 9.29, 8.28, 8.87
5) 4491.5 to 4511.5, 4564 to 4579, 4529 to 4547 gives 1.0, 9.2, 9.63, 9.43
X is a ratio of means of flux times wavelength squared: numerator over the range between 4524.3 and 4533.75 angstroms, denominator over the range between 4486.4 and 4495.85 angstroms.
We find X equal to 1.1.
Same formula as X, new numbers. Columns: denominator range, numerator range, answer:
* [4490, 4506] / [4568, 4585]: 1.10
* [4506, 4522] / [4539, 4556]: 0.98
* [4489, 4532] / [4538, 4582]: 1.01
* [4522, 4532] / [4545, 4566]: 0.96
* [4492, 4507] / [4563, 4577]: 1.07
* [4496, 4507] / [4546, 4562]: 0.92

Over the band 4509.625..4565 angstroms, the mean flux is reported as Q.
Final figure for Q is 8.86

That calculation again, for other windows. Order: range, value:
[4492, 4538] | 9.12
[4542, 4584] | 8.99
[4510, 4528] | 9.19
